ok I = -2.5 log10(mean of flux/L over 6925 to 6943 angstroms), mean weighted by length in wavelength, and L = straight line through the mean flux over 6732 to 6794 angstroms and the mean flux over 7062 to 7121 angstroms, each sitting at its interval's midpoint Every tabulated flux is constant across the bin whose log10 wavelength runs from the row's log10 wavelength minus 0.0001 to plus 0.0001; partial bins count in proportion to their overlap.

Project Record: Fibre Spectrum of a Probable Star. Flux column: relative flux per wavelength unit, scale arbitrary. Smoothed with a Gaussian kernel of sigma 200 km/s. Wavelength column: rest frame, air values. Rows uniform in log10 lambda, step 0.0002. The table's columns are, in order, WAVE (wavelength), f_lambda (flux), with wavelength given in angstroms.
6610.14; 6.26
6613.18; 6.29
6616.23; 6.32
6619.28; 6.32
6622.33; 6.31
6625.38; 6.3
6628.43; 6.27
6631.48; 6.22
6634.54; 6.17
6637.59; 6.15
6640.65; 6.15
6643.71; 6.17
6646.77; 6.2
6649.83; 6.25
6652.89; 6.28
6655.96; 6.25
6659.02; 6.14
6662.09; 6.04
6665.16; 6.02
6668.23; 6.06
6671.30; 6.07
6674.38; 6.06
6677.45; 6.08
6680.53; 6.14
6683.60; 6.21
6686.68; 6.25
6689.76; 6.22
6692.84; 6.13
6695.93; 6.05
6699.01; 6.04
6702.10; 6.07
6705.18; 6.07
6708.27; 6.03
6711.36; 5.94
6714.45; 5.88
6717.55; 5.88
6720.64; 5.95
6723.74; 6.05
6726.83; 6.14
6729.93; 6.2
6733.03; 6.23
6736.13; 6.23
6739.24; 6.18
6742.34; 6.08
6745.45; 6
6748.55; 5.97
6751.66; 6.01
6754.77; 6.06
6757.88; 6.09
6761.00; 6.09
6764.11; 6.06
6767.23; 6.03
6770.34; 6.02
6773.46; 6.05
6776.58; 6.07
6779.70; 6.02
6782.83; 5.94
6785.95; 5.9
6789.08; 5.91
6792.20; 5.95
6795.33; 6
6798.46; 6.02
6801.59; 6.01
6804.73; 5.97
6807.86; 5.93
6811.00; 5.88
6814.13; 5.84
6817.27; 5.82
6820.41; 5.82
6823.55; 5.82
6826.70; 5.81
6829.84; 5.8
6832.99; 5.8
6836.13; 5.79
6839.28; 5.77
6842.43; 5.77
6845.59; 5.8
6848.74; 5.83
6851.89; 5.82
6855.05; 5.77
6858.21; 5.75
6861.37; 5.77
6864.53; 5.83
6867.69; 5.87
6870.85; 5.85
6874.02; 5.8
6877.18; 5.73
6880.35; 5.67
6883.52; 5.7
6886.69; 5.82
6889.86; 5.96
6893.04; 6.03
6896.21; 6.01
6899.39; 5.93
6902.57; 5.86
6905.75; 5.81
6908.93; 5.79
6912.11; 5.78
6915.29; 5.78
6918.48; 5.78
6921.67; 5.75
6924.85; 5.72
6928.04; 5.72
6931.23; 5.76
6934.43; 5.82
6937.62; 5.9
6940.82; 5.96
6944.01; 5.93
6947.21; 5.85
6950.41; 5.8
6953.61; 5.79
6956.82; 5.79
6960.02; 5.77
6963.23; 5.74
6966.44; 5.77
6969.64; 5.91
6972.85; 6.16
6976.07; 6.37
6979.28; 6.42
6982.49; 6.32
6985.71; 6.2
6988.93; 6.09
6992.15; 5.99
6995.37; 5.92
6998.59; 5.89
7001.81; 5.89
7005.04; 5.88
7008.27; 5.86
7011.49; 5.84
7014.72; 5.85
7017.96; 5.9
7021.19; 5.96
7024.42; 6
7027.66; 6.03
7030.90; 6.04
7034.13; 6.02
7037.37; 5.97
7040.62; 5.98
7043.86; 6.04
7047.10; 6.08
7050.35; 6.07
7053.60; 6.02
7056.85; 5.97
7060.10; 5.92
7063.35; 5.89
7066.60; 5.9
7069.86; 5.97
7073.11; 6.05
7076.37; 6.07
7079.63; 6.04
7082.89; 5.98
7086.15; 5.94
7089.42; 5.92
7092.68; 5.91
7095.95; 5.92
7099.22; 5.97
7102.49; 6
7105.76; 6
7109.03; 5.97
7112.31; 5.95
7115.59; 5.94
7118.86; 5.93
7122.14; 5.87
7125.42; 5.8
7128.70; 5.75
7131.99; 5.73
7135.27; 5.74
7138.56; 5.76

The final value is 0.03 mag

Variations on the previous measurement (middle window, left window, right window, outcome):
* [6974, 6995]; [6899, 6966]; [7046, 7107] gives -0.06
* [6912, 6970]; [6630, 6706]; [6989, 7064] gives 0.04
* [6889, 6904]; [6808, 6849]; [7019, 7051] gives -0.01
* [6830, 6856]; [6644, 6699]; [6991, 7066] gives 0.05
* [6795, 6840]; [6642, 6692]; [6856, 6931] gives 0.01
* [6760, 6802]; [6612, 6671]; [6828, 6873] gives -0.01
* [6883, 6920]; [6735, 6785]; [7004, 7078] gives 0.03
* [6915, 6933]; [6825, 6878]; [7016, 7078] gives 0.02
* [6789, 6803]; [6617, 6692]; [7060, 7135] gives 0.02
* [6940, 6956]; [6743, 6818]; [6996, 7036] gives 0.02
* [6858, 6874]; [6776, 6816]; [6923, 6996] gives 0.02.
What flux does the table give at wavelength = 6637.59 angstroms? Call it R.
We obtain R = 6.15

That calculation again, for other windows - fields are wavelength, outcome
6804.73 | 5.97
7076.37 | 6.07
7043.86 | 6.04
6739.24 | 6.18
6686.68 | 6.25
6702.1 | 6.07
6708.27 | 6.03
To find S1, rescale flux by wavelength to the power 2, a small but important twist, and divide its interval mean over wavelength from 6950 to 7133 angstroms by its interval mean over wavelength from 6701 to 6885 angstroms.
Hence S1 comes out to 1.1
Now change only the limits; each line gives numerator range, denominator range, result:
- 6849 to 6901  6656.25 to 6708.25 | 1.01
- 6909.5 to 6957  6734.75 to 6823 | 1.01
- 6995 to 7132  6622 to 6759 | 1.08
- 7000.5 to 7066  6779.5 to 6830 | 1.08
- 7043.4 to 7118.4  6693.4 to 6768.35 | 1.09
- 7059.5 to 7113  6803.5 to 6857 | 1.10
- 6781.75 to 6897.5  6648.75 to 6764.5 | 1.00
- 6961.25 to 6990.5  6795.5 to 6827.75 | 1.09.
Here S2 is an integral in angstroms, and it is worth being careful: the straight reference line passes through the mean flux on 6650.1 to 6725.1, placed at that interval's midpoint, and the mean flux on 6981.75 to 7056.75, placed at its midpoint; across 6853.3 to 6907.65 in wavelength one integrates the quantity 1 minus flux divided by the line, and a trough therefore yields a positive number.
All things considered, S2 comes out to 1.8 angstroms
